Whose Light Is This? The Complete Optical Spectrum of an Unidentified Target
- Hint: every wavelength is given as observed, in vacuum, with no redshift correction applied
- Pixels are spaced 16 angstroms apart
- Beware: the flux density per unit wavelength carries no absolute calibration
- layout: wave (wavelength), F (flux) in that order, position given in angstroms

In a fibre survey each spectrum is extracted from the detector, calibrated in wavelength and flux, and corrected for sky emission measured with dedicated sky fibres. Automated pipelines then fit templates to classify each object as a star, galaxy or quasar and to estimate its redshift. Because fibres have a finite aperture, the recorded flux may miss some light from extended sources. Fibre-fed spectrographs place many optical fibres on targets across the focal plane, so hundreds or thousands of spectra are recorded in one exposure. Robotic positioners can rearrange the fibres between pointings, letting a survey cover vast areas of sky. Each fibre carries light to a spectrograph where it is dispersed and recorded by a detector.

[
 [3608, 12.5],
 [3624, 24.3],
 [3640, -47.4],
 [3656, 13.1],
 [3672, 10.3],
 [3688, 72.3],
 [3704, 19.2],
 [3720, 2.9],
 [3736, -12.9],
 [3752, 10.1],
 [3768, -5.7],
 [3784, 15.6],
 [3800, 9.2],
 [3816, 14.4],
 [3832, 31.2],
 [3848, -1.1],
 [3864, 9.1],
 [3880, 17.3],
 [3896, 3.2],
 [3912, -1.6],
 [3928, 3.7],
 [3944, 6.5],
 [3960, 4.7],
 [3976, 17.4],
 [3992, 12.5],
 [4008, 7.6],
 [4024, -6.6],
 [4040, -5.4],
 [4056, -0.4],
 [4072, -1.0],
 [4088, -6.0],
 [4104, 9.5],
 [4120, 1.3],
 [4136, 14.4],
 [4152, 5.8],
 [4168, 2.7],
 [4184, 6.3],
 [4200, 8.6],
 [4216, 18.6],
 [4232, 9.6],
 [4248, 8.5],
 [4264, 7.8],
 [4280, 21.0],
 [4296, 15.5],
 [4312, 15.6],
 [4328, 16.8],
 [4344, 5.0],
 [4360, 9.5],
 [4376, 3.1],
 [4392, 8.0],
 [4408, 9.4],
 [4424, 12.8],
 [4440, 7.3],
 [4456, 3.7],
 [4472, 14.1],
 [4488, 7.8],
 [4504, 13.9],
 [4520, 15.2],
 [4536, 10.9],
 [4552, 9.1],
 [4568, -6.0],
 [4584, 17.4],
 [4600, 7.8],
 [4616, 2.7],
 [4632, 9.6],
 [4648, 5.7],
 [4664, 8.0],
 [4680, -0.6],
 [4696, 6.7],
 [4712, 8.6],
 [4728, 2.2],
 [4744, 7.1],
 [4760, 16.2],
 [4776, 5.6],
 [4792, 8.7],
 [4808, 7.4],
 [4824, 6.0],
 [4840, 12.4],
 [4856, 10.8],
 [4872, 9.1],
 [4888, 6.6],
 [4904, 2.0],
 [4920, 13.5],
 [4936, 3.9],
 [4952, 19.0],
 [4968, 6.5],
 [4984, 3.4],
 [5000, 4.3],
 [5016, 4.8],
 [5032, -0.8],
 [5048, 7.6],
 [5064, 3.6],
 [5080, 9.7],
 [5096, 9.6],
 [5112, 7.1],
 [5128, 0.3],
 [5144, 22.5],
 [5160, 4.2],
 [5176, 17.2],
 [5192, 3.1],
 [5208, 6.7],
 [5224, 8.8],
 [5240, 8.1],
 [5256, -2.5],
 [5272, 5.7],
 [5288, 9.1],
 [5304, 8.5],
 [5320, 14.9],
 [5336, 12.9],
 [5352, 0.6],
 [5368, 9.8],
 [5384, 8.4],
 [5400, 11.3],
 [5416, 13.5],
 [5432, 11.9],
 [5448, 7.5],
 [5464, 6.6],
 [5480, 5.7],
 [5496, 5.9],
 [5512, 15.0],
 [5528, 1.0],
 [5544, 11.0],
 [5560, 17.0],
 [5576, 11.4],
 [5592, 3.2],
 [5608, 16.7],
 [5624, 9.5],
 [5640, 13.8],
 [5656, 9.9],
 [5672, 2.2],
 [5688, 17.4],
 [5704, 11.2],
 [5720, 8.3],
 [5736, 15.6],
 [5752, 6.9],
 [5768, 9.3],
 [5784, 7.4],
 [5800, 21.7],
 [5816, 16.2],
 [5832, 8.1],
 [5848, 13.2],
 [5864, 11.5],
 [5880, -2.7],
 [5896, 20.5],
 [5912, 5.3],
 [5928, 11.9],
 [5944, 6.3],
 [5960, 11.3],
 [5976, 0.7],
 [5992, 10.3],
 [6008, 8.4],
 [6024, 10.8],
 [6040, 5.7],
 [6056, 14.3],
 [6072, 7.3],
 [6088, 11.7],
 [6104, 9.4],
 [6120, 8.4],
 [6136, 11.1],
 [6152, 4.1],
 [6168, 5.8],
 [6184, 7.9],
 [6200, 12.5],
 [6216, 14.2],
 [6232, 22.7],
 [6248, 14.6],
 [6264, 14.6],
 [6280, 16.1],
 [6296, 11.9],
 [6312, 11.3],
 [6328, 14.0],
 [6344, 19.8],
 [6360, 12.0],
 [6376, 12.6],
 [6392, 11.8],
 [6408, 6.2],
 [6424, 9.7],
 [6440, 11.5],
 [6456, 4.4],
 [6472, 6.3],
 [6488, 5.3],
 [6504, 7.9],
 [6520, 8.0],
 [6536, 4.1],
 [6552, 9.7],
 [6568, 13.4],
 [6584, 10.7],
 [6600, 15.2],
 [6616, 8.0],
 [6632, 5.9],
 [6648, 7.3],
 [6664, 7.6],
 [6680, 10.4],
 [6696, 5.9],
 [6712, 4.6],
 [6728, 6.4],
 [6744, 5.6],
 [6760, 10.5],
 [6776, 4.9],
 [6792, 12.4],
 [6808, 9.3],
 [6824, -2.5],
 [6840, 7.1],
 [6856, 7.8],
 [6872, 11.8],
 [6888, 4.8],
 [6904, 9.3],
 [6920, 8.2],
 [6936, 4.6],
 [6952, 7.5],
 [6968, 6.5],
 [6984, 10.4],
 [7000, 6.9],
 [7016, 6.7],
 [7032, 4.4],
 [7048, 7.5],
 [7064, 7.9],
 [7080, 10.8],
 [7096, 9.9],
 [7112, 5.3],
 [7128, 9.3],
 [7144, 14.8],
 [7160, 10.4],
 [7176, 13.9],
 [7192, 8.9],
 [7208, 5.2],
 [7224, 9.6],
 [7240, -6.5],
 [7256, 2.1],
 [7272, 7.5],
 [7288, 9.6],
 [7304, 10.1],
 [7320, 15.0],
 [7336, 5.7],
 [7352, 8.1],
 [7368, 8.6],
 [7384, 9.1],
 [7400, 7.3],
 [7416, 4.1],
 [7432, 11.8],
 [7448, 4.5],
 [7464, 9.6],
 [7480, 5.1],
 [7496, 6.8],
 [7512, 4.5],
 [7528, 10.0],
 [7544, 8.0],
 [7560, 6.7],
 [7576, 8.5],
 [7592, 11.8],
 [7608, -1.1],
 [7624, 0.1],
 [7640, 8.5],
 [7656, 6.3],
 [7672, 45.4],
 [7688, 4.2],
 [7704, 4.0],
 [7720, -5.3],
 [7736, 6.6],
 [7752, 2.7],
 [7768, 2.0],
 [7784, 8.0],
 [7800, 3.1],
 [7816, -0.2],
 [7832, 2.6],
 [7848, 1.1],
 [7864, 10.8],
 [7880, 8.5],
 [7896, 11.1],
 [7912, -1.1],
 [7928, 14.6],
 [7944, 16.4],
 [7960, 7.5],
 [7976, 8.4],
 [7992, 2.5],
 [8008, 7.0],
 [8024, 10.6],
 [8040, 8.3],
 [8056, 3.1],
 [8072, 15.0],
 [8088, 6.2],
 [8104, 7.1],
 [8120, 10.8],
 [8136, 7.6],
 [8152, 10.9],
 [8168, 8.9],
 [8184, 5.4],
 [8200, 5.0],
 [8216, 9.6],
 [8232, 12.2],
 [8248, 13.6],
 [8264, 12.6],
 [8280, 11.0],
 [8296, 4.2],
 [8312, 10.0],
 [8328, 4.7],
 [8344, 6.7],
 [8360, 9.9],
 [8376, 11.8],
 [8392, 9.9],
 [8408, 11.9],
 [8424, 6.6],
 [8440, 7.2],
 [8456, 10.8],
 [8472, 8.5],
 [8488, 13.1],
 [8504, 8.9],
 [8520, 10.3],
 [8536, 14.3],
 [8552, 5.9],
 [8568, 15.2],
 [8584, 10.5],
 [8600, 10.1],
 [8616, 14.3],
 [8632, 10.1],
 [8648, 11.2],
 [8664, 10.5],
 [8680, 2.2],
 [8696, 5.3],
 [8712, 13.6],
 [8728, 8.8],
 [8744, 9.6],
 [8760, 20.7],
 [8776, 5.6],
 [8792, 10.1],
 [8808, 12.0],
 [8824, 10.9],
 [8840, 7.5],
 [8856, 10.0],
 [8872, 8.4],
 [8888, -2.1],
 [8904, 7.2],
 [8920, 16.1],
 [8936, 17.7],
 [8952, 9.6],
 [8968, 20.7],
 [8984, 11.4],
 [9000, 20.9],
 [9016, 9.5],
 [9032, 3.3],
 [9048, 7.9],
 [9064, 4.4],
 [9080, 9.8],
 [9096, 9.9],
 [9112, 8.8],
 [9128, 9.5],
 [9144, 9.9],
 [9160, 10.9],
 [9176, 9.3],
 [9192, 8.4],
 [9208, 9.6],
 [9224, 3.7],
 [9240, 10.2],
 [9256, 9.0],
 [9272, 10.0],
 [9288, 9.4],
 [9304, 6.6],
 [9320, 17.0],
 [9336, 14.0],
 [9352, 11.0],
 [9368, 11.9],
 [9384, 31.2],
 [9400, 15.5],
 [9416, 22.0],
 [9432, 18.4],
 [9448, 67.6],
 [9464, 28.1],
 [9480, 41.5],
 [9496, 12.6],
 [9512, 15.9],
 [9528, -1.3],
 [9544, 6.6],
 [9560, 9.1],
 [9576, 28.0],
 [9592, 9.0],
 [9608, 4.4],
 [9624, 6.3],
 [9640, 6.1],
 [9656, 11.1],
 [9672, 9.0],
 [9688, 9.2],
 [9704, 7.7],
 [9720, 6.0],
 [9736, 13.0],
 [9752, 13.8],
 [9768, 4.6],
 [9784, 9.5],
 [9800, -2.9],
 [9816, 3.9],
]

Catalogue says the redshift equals 1.06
